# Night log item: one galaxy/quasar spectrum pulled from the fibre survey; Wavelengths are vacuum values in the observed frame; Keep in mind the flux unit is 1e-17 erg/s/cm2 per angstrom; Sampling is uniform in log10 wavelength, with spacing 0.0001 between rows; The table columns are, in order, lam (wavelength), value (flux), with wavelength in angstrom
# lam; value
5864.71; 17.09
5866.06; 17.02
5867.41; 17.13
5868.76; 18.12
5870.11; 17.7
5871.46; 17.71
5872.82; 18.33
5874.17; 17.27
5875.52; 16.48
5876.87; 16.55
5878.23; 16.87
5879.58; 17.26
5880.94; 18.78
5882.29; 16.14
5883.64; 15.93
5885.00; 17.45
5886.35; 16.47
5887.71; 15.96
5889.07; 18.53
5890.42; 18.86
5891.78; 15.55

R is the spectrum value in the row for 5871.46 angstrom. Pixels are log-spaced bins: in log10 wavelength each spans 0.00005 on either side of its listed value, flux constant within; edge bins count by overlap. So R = 17.71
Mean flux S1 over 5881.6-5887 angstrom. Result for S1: 16.5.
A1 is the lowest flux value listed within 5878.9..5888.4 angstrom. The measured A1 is 15.93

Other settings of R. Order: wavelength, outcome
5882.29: 16.14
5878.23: 16.87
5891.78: 15.55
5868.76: 18.12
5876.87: 16.55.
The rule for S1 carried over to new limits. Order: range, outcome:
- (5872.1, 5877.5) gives 17.2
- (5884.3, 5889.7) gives 17.1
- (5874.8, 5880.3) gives 16.8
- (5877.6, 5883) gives 17.3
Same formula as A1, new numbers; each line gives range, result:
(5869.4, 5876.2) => 16.48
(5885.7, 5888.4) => 15.96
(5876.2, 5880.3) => 16.55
